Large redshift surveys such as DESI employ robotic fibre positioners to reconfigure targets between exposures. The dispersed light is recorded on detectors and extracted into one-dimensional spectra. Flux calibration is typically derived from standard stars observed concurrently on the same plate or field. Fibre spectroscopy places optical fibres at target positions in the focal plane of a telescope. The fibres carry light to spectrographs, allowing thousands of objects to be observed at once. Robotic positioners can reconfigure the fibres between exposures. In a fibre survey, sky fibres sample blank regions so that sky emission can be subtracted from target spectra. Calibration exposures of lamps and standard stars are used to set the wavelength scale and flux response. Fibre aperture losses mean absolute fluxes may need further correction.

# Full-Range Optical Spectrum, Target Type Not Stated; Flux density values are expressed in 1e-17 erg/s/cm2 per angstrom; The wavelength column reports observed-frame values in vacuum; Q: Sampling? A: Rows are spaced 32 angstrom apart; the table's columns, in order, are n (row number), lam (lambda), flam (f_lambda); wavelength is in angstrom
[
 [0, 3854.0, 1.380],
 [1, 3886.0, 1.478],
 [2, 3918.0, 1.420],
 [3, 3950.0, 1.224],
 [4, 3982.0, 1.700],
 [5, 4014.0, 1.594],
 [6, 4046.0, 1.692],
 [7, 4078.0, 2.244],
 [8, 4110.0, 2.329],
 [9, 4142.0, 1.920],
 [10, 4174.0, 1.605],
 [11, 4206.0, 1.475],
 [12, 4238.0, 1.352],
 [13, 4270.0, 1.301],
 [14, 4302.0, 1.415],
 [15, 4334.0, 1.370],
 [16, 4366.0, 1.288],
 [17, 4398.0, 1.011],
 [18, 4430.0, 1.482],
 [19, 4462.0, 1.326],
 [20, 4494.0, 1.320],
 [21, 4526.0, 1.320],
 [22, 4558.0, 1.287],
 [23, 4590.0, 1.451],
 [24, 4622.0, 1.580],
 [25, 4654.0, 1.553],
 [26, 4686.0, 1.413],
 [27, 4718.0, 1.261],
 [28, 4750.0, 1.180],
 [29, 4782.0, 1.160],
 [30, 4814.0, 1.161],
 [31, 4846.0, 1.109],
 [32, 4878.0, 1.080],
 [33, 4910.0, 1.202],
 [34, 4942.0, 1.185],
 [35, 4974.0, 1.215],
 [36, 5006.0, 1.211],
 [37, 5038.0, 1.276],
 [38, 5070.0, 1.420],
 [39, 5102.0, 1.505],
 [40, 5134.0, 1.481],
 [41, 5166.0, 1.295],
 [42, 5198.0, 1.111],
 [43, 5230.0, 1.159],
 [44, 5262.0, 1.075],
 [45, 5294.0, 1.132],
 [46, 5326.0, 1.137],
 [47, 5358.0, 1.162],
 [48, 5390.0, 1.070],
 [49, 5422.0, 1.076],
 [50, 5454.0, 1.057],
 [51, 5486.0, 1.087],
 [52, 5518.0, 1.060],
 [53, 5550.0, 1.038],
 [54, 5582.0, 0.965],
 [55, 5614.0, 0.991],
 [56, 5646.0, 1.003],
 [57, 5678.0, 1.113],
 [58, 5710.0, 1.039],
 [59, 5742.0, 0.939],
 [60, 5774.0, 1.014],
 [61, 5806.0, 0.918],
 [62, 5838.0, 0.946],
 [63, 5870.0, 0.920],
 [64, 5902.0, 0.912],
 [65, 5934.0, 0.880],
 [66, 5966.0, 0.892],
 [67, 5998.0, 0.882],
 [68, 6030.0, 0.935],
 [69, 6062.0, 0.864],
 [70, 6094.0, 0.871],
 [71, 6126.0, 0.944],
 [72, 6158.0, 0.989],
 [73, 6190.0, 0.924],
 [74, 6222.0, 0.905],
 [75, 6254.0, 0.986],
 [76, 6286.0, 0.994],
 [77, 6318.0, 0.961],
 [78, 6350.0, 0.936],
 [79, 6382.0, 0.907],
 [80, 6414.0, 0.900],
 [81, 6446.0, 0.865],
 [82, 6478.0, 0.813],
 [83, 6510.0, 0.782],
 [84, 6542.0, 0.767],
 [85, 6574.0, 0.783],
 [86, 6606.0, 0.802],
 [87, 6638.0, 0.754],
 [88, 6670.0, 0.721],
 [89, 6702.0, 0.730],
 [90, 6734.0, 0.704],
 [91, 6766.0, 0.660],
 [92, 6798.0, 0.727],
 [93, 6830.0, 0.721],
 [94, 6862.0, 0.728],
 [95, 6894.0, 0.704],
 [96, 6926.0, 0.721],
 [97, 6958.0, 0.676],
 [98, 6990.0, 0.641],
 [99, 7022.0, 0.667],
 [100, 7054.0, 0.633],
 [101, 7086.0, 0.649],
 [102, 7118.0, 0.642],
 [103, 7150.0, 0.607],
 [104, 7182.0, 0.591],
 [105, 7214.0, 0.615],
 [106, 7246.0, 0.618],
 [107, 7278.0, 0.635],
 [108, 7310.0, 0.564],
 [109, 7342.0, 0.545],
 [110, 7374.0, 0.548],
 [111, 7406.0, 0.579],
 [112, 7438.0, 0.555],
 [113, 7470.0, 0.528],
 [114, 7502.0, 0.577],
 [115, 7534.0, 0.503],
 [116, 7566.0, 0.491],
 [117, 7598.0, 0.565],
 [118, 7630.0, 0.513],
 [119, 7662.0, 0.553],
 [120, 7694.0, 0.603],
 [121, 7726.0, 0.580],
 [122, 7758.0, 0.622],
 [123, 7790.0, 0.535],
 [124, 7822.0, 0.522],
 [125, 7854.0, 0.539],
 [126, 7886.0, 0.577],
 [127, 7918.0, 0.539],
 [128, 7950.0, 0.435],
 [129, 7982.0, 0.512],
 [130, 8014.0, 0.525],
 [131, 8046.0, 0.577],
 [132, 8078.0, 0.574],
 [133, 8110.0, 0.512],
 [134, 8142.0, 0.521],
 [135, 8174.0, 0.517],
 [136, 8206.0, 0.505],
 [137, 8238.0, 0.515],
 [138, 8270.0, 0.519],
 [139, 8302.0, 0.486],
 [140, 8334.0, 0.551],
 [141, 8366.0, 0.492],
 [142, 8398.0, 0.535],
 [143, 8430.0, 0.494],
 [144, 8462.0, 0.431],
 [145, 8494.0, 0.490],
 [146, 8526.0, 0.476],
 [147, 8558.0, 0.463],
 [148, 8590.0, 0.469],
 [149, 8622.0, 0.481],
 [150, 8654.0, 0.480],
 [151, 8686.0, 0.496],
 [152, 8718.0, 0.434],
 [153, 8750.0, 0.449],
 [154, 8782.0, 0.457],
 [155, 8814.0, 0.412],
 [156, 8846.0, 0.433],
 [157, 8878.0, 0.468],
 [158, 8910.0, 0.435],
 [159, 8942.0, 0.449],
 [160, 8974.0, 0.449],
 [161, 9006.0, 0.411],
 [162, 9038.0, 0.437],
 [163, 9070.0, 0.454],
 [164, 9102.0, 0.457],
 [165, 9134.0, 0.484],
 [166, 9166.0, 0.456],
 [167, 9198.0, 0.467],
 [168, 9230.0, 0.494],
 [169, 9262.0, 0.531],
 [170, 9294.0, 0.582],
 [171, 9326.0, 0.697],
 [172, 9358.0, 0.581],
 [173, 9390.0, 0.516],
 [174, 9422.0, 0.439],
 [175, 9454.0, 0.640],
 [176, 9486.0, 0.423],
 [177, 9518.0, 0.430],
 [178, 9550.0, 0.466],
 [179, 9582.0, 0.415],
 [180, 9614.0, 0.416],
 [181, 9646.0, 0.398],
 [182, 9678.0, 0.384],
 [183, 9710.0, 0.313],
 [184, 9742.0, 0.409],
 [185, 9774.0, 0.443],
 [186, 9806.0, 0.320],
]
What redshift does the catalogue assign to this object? 2.32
